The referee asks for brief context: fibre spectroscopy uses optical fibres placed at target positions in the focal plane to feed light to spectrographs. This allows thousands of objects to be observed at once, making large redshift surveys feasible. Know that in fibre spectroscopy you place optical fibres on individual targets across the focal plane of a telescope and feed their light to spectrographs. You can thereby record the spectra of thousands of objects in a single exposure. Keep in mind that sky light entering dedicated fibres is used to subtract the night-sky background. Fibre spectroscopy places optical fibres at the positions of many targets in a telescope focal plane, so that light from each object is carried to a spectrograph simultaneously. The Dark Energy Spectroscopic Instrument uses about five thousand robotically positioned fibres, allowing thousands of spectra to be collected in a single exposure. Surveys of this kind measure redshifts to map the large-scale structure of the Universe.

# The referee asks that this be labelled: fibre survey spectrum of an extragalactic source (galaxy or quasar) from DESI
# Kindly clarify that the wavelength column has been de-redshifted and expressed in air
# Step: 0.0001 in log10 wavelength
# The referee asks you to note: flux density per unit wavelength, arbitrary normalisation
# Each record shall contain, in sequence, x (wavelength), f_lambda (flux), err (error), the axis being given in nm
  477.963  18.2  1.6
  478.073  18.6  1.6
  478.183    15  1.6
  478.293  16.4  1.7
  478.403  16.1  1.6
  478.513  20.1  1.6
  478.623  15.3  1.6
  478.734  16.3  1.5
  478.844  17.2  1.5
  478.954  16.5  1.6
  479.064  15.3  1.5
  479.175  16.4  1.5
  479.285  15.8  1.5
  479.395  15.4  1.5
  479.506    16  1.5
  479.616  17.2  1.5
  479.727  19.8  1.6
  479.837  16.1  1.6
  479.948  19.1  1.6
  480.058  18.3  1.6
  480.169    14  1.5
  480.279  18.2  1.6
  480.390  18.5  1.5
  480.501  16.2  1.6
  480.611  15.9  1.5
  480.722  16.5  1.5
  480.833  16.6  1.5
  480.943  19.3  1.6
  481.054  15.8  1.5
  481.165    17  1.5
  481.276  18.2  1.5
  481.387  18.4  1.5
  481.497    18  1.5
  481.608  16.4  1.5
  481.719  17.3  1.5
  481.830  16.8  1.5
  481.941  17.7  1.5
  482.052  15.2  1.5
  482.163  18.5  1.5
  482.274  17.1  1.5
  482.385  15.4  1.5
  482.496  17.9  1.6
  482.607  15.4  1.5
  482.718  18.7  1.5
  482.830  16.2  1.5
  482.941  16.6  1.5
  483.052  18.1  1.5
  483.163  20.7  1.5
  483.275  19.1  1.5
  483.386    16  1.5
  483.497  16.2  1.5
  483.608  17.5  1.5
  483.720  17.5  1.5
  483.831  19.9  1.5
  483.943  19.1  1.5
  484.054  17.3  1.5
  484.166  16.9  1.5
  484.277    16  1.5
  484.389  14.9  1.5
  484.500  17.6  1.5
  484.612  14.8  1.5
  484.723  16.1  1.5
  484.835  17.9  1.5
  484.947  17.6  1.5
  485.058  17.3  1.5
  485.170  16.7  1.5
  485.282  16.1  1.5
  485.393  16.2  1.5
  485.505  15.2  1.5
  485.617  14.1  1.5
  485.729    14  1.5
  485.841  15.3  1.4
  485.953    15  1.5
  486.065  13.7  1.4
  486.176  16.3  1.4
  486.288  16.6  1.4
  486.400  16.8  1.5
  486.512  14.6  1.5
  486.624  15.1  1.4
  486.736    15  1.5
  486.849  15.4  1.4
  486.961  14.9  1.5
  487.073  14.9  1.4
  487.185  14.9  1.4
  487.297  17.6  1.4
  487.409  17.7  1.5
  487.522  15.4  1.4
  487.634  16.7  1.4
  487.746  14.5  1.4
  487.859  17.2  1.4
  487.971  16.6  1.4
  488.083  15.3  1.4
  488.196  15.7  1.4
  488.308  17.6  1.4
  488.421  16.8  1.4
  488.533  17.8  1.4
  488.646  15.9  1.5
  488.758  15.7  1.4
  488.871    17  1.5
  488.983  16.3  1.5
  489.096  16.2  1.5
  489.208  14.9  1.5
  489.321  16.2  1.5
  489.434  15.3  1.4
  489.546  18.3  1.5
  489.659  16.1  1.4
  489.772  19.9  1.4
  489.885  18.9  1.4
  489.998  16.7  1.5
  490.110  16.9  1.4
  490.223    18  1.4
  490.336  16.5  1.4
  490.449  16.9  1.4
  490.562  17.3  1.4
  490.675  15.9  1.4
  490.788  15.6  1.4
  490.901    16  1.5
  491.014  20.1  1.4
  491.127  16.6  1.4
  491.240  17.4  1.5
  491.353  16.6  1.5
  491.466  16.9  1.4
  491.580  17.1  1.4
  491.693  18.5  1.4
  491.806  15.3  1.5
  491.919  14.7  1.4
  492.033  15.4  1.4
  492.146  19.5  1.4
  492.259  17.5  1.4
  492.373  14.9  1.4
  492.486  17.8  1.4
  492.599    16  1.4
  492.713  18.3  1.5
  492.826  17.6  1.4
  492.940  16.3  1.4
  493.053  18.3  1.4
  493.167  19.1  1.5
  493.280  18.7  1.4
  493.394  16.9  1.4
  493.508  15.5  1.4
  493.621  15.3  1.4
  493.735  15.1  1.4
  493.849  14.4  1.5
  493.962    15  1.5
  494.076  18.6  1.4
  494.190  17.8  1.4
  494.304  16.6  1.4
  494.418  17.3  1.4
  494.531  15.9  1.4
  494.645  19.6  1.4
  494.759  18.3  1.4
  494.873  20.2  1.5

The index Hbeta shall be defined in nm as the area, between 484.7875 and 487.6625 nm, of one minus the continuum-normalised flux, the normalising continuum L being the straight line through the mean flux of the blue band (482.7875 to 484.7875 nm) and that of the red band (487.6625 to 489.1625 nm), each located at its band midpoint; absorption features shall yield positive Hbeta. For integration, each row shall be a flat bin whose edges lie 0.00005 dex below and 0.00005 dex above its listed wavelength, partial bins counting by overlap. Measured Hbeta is 0.17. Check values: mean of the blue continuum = 17.3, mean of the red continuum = 16.4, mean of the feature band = 15.8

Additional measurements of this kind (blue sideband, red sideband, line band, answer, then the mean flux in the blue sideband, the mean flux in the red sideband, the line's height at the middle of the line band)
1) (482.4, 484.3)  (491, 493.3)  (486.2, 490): 0.23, 17.6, 17.2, 17.4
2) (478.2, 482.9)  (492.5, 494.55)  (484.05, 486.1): 0.12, 16.9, 16.9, 16.9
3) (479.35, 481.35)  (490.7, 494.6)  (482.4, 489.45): 0.25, 17.1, 16.8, 17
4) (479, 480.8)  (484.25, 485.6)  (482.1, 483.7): -0.09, 16.8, 16.3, 16.5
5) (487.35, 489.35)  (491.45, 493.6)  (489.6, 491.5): -0.06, 16.3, 17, 16.7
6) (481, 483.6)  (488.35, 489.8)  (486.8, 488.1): 0.06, 17.3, 16.6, 16.8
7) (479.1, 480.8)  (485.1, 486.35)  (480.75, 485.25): -0.32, 16.9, 15.4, 16.1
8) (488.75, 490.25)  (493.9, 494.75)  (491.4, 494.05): 0.07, 16.9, 17.3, 17.2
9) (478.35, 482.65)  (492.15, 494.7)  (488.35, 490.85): 0.03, 17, 17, 17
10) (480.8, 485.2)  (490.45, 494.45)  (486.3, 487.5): 0.10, 17.3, 16.8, 17.1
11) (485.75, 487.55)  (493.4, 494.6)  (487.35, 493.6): -0.37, 15.5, 16.2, 15.9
